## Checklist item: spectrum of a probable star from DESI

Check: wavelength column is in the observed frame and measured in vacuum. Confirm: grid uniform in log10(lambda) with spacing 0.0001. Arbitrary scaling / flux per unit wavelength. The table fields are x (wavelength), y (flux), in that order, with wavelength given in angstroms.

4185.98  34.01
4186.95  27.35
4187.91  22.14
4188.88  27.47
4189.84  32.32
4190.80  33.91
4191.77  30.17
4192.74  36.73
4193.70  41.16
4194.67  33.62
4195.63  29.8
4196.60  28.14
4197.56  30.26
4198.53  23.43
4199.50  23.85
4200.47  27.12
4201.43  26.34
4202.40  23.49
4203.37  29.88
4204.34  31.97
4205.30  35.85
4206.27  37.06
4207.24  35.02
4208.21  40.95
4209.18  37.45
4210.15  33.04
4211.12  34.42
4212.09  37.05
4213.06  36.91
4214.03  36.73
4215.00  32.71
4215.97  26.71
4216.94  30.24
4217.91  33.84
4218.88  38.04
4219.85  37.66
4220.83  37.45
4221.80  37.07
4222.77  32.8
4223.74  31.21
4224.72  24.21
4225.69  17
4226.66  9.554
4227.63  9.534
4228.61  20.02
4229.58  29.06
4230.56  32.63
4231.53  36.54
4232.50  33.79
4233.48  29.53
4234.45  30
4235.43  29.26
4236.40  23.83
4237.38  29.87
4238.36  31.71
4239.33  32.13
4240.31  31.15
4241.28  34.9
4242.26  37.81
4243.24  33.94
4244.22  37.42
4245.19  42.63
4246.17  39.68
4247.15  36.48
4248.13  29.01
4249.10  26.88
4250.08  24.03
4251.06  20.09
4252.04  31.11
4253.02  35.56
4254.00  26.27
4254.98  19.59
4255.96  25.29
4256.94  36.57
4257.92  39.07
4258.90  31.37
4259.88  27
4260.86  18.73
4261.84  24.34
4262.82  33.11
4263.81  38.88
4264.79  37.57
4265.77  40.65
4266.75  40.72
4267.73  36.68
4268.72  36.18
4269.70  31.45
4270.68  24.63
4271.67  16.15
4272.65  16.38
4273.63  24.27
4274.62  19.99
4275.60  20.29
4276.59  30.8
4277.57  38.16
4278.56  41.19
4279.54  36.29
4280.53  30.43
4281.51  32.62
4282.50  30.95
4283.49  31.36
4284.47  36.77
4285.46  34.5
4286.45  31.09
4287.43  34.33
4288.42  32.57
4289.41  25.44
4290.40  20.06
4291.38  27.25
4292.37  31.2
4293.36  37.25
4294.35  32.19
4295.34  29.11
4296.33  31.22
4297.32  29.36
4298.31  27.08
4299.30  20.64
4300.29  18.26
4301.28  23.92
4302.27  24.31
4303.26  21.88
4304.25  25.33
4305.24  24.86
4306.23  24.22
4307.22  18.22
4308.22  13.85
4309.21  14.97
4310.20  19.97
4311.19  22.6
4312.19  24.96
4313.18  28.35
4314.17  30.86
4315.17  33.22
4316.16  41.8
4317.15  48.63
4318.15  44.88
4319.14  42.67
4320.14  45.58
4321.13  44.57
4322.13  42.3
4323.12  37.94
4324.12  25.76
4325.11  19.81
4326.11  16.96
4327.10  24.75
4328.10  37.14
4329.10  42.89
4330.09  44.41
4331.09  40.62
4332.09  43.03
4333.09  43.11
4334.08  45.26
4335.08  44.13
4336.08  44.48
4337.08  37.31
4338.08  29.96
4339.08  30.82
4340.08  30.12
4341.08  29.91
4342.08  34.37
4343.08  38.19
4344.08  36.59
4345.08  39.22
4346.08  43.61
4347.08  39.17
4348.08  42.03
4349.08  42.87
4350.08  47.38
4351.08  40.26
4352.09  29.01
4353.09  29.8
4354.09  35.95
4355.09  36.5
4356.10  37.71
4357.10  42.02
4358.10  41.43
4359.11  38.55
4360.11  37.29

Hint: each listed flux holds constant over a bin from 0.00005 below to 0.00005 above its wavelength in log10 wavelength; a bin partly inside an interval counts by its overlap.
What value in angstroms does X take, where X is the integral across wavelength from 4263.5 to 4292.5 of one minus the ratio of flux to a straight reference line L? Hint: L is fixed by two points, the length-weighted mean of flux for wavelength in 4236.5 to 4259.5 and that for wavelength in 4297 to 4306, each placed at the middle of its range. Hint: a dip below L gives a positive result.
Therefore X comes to -3.8 angstroms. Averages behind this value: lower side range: 31.7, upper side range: 23.9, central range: 30.9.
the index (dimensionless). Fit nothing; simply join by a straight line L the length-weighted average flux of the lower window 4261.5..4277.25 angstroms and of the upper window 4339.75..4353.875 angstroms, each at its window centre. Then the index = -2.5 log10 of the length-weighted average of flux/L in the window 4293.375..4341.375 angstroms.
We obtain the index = 0.09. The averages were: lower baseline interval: 29.6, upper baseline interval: 37.4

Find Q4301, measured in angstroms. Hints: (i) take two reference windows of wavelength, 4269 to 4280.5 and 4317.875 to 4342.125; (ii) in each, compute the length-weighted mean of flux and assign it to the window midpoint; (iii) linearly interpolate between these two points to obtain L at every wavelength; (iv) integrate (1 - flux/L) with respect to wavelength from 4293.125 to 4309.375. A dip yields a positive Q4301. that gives 3.7 angstroms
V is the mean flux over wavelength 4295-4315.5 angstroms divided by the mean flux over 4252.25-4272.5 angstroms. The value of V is 0.8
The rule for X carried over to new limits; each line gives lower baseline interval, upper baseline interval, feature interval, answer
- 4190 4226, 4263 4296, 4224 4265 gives 3.0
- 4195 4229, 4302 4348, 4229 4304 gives 3.6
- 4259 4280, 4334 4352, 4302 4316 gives 4.3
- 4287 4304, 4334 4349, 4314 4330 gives -1.7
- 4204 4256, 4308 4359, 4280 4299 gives 1.8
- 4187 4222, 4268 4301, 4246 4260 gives 0.3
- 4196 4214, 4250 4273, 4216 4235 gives 1.4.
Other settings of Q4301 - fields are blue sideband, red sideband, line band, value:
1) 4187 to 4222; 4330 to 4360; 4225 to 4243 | 3.2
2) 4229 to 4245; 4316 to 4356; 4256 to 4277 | 2.6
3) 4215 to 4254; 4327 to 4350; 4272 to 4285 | 1.6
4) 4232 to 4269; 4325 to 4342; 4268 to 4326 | 8.2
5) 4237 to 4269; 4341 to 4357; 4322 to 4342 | 0.9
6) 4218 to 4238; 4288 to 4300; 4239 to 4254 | -2.2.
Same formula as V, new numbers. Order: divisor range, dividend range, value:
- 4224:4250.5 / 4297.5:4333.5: 1.04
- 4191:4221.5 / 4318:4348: 1.14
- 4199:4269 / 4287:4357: 1.05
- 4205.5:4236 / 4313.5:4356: 1.20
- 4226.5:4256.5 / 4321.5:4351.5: 1.26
